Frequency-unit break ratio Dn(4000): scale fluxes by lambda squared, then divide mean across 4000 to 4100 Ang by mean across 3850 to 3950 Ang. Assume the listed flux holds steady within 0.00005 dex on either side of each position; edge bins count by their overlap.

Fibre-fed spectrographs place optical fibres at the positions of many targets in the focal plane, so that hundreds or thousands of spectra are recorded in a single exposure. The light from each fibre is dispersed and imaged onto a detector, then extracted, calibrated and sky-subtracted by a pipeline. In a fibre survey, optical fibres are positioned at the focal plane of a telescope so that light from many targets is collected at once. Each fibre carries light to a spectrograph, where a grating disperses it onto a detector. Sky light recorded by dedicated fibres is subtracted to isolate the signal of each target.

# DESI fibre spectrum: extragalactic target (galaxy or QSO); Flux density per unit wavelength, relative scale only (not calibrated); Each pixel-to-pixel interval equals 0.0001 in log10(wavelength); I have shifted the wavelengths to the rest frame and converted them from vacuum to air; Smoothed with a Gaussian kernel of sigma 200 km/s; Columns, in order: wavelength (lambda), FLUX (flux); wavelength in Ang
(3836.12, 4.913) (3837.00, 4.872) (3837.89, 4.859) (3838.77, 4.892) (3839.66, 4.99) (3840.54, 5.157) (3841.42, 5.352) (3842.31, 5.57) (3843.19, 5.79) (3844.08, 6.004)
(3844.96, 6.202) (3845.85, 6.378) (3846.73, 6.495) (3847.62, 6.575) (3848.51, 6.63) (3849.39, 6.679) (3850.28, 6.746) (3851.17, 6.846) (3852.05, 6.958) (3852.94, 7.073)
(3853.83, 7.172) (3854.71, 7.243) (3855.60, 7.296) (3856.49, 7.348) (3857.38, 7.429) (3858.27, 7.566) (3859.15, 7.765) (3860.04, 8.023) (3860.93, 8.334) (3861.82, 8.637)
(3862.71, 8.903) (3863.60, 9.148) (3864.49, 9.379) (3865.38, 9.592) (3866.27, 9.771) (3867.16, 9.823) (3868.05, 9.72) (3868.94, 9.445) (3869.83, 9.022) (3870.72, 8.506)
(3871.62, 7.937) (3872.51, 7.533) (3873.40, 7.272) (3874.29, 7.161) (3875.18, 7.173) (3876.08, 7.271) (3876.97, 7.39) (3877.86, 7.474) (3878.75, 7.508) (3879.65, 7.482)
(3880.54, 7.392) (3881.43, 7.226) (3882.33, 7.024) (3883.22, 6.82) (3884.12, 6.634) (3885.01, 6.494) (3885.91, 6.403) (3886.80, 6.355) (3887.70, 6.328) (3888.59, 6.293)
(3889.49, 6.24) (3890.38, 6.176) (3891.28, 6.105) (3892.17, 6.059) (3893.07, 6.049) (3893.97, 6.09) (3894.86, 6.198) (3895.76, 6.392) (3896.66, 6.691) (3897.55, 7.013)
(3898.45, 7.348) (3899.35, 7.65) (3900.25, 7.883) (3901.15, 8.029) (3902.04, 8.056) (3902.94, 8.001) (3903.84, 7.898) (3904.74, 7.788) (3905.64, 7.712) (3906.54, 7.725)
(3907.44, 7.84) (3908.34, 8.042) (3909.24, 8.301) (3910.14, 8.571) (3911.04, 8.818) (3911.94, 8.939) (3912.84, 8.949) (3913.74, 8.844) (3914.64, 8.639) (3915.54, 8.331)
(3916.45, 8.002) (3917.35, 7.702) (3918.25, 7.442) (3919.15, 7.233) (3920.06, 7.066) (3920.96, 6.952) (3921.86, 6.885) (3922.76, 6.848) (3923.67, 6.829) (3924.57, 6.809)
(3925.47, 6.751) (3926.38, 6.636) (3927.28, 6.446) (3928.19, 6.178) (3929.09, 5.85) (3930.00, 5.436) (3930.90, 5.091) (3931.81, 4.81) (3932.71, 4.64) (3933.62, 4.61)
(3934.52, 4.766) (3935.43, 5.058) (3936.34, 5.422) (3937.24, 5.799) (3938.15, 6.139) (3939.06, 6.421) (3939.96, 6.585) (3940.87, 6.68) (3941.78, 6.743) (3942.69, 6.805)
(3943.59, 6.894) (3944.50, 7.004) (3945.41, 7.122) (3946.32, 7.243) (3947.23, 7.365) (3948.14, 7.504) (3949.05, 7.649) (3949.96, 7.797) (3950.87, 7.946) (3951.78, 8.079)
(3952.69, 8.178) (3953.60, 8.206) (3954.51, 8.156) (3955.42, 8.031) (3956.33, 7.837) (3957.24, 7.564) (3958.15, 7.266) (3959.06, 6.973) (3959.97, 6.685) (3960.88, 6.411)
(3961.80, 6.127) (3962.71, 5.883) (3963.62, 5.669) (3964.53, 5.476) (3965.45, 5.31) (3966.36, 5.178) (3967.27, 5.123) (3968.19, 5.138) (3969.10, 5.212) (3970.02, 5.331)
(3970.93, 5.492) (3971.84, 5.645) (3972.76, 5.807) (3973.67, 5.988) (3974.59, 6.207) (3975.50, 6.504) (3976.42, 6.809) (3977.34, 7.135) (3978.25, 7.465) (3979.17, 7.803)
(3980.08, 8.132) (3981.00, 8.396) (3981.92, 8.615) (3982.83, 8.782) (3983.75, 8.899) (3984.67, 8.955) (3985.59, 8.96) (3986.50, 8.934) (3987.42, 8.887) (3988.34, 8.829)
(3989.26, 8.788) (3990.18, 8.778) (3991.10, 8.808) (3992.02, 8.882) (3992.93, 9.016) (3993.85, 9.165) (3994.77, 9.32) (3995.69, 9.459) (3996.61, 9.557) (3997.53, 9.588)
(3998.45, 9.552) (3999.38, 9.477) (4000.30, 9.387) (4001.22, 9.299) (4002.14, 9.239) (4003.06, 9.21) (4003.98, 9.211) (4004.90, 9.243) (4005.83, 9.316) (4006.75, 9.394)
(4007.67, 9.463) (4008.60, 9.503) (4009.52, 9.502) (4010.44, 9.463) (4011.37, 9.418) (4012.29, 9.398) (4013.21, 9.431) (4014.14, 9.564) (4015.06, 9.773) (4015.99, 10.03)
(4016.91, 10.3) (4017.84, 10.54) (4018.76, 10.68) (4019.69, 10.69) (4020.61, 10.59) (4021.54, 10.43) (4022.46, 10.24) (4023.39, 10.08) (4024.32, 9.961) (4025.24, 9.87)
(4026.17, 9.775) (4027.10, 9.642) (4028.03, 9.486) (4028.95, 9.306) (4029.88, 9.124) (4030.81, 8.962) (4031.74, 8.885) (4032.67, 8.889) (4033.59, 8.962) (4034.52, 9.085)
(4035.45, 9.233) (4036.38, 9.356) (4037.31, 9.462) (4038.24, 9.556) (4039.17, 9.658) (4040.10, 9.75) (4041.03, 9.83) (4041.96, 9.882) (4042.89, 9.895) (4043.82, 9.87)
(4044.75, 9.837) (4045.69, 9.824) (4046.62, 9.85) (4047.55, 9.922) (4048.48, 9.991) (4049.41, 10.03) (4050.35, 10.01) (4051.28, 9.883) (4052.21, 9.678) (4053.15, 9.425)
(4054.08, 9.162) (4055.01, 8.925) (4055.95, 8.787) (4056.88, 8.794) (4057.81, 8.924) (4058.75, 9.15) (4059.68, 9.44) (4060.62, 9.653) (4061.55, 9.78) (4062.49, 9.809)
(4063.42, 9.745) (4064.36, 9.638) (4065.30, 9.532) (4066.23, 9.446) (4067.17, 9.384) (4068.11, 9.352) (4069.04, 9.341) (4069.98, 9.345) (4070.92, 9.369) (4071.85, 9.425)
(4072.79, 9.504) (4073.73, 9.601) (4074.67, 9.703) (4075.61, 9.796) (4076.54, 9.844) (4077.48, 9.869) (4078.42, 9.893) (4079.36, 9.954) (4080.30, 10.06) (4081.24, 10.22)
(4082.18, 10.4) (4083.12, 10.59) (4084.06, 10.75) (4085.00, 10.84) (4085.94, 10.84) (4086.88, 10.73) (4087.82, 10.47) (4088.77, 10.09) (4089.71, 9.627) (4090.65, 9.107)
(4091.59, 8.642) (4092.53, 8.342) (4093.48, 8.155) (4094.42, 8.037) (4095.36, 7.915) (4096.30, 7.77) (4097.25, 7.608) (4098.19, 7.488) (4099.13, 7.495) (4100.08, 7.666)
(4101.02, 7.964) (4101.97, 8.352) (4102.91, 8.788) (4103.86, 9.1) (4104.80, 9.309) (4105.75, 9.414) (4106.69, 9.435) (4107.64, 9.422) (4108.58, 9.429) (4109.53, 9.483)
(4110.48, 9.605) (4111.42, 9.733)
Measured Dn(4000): 1.42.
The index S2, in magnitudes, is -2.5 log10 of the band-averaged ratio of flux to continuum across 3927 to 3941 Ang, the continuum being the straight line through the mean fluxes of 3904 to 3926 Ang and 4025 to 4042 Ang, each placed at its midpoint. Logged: 0.40 mag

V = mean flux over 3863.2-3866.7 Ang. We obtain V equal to 9.47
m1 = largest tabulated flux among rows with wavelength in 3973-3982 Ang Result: 8.615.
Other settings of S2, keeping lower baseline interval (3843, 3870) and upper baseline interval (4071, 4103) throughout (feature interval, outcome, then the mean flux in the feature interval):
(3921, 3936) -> 0.36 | 5.88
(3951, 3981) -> 0.27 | 6.63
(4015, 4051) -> -0.10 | 9.78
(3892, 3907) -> 0.11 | 7.23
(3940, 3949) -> 0.18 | 7.04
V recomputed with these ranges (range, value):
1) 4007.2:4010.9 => 9.49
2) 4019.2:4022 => 10.6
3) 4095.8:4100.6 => 7.61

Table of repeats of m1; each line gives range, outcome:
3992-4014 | 9.588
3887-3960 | 8.949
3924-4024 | 10.69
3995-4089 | 10.84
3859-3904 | 9.823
